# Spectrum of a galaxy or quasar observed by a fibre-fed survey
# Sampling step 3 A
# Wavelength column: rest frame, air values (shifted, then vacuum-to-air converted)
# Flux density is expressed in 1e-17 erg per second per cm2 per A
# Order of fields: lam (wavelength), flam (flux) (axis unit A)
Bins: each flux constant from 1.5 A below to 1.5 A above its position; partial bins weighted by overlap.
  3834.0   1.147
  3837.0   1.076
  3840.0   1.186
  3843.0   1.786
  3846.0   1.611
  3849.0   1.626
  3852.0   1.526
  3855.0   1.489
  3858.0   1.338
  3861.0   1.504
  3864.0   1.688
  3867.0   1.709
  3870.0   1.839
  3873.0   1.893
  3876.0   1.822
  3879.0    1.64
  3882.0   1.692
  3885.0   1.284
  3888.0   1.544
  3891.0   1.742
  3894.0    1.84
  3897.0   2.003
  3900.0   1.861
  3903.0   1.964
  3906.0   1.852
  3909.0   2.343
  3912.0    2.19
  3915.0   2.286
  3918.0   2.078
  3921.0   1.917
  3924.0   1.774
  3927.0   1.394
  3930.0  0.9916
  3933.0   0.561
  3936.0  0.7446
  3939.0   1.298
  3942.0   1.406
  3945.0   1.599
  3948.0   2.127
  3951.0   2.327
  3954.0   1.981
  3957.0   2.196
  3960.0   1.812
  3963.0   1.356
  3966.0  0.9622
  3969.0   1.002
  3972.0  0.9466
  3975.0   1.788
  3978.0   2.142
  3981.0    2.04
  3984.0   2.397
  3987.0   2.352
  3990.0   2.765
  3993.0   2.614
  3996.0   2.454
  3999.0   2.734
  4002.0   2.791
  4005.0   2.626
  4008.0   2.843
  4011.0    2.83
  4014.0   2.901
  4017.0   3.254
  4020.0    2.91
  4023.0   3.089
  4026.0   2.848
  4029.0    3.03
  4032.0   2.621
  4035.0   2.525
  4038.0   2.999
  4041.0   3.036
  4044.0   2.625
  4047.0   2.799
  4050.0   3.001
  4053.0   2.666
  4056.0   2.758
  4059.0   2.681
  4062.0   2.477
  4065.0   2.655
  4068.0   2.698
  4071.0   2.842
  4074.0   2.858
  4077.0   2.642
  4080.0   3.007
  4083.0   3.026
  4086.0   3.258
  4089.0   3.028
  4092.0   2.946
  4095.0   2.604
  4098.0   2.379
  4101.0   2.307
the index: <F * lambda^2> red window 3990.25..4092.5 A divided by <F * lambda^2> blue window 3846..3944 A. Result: 1.84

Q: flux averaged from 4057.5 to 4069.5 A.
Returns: 2.63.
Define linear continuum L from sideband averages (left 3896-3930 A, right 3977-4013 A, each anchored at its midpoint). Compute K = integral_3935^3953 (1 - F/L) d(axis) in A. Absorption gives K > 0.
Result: 4.6 A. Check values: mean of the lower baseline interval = 1.93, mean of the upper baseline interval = 2.56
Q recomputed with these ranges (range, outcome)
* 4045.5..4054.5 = 2.82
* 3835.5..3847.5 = 1.41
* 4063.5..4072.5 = 2.73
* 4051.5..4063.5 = 2.65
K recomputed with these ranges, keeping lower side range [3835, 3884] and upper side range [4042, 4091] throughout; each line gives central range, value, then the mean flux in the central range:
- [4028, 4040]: -0.8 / 2.79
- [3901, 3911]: -1.0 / 2.05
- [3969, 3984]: 3.7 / 1.72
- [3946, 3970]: 4.7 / 1.73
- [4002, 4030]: -4.5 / 2.92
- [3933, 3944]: 5.2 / 1.09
